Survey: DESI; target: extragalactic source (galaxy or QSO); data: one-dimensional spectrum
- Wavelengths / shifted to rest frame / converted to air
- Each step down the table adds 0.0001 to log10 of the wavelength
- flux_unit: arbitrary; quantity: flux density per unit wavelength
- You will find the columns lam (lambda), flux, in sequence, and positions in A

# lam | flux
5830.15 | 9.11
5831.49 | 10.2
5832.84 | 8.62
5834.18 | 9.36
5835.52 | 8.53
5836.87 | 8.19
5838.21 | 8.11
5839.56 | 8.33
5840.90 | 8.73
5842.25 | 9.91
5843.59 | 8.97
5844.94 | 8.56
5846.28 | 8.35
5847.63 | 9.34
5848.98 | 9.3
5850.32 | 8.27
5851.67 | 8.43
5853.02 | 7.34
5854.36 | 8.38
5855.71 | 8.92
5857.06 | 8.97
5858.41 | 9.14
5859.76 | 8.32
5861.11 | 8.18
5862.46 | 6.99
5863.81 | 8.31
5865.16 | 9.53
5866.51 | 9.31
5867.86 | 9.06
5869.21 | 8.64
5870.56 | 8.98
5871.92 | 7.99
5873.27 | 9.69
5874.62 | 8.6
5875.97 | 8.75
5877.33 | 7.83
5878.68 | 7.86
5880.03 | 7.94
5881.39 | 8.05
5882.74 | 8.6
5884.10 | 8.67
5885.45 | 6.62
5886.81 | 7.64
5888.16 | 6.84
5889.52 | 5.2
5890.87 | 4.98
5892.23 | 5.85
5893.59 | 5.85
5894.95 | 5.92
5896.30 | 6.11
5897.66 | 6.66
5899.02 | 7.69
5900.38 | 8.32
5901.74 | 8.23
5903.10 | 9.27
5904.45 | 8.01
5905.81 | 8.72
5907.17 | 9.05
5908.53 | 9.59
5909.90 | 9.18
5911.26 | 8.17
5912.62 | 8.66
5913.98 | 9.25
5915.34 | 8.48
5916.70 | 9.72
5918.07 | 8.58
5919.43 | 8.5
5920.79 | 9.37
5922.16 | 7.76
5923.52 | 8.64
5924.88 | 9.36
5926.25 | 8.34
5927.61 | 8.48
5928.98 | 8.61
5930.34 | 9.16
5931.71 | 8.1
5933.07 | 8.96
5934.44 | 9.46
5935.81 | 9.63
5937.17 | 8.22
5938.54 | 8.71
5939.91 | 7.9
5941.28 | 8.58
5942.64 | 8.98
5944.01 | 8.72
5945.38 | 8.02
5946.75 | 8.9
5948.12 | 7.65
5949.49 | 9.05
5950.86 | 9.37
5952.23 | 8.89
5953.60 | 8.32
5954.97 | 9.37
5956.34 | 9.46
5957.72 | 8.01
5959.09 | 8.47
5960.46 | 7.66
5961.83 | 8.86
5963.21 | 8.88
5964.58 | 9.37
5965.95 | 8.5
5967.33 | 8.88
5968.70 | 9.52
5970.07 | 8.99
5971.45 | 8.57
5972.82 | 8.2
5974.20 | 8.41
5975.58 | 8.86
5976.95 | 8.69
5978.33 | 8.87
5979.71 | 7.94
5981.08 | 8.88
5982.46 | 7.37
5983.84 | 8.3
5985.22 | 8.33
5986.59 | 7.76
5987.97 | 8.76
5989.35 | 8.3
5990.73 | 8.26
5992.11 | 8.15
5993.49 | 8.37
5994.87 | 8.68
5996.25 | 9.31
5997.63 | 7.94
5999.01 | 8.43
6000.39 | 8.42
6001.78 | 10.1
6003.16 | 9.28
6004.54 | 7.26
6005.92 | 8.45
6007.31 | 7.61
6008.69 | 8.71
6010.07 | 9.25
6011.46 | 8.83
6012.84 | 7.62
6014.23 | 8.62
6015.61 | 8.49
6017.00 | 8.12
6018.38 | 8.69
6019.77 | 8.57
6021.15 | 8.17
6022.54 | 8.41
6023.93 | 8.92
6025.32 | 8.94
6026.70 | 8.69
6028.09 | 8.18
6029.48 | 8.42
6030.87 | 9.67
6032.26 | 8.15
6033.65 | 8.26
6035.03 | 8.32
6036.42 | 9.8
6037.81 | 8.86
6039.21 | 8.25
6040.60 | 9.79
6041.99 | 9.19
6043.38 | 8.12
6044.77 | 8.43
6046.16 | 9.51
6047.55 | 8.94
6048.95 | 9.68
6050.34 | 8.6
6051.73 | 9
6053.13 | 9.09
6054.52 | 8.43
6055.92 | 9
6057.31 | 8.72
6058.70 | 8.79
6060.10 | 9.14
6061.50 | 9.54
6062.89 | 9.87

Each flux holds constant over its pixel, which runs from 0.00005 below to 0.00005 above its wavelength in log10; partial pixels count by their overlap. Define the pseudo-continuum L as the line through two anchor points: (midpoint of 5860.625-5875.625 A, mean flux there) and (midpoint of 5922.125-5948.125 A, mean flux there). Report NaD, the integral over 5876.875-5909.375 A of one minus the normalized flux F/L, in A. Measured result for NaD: 4.4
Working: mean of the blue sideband 8.67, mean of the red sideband 8.66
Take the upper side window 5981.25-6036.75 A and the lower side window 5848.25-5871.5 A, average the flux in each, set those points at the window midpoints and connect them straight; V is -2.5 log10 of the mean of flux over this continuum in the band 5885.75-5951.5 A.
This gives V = 0.04 mag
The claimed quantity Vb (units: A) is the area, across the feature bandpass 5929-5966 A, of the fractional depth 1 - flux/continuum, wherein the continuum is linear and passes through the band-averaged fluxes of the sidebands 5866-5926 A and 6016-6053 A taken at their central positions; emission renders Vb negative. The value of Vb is -1.65 A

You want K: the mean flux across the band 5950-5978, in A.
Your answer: 8.77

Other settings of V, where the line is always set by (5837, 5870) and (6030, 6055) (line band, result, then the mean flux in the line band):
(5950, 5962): 0.008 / 8.71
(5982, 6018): 0.052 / 8.42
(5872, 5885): 0.035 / 8.39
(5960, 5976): 0.007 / 8.74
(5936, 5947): 0.027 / 8.54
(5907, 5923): -0.016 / 8.85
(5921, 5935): 0.004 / 8.7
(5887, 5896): 0.422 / 5.89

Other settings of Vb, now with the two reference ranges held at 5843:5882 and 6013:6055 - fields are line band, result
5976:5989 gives 0.5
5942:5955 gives -0.1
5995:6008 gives 0.2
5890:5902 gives 2.9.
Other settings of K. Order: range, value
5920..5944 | 8.72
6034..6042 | 8.99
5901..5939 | 8.79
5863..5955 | 8.31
